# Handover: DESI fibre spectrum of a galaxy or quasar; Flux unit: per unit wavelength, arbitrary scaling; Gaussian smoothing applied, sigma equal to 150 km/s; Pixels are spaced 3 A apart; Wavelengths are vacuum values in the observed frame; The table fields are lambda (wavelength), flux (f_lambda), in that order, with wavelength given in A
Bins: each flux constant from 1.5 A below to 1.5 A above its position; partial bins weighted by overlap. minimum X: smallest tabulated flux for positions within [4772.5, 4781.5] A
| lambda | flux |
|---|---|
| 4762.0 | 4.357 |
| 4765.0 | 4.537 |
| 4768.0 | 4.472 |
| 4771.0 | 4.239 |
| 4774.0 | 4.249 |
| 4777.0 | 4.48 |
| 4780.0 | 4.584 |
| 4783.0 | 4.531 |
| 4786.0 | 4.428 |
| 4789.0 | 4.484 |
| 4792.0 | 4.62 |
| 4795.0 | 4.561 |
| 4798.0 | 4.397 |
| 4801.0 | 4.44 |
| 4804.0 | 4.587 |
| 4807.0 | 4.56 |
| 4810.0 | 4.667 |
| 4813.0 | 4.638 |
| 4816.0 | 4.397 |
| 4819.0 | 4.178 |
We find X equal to 4.249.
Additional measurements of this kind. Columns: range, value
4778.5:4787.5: 4.428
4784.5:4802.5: 4.397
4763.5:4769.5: 4.472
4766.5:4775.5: 4.239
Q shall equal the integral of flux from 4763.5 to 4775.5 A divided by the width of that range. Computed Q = 4.37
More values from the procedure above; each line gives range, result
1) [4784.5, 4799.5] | 4.5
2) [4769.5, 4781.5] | 4.39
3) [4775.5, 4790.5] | 4.5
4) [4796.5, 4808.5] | 4.5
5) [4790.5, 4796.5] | 4.59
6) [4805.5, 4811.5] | 4.61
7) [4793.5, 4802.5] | 4.47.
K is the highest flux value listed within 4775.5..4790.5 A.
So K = 4.584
